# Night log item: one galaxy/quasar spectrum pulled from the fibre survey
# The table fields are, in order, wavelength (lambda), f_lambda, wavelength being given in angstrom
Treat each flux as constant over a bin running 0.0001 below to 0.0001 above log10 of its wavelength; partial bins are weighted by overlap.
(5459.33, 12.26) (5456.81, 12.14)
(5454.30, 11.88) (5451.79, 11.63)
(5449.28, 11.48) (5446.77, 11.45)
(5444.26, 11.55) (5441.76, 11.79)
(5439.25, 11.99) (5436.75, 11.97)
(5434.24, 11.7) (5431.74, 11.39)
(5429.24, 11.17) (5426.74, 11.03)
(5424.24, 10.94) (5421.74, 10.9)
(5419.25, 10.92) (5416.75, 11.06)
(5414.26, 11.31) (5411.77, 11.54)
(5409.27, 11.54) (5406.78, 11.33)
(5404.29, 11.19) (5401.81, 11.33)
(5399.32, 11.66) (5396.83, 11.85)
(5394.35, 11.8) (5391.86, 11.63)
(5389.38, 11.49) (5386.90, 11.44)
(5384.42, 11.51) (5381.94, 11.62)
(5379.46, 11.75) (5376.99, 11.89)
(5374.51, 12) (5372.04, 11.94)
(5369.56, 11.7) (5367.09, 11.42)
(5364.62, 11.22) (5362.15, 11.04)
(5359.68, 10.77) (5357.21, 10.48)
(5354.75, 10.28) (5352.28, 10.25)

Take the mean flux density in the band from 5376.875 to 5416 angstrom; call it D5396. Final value 11.5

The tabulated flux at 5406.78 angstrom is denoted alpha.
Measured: 11.33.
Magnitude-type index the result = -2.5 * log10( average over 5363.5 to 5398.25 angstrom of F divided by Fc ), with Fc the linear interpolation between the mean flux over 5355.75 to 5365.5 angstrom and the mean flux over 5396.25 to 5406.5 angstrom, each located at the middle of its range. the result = -0.05 mag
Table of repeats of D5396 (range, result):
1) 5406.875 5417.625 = 11.4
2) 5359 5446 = 11.5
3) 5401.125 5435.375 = 11.2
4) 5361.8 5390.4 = 11.6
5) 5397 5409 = 11.4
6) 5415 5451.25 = 11.4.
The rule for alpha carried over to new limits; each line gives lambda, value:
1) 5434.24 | 11.7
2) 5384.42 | 11.51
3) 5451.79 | 11.63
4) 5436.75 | 11.97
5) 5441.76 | 11.79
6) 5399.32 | 11.66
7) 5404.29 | 11.19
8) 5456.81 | 12.14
